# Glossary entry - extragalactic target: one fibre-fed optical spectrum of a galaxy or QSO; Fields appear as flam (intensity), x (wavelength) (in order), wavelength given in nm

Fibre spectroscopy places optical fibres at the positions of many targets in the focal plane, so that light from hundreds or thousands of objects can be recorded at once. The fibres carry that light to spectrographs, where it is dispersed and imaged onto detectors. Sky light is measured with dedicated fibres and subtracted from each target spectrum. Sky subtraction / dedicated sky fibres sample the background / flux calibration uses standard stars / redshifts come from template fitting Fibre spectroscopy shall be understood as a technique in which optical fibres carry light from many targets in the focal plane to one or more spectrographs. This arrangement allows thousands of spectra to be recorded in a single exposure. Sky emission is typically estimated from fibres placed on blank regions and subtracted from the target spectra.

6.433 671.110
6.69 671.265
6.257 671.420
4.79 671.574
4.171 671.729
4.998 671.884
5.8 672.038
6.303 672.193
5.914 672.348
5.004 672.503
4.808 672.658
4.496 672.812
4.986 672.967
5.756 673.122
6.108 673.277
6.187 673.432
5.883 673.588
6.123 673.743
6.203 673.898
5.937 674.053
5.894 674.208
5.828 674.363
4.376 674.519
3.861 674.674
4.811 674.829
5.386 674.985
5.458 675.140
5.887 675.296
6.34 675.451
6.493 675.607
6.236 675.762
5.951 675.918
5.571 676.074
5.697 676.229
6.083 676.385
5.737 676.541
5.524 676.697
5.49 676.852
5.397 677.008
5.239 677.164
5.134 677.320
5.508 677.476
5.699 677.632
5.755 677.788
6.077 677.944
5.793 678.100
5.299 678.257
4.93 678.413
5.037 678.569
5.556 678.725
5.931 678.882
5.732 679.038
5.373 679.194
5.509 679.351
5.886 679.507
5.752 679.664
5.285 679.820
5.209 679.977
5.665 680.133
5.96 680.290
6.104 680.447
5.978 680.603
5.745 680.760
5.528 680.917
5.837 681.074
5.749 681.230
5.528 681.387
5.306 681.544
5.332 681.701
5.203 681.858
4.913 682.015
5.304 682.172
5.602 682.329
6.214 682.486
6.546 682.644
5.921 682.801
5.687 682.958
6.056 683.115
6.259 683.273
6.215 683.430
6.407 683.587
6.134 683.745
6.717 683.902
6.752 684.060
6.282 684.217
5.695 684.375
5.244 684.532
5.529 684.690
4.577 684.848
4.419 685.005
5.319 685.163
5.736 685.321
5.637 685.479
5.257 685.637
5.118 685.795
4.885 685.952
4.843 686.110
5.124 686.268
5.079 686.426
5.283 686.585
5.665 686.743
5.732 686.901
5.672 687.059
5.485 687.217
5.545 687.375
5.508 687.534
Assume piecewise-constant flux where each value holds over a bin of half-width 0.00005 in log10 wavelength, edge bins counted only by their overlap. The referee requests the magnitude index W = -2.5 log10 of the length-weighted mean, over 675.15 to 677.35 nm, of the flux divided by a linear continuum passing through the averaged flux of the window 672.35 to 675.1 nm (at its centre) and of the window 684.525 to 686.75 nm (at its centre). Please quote -0.082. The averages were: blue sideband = 5.41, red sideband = 5.16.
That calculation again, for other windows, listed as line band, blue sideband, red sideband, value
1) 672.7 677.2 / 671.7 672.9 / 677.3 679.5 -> -0.05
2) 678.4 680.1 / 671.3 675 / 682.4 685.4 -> 0.04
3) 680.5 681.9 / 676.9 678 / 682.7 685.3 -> 0.02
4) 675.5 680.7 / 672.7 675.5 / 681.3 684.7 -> 0.00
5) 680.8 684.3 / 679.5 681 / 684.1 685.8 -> -0.06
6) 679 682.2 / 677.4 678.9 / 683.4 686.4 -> 0.00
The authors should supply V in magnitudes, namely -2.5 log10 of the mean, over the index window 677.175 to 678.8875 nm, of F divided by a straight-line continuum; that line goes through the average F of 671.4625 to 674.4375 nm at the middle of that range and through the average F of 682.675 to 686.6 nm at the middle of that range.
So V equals 0.018 mag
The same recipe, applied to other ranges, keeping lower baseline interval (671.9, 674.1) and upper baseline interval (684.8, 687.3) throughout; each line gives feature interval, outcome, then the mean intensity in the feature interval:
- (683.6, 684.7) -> -0.151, 6.1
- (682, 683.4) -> -0.103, 5.89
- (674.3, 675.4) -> 0.100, 5.11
